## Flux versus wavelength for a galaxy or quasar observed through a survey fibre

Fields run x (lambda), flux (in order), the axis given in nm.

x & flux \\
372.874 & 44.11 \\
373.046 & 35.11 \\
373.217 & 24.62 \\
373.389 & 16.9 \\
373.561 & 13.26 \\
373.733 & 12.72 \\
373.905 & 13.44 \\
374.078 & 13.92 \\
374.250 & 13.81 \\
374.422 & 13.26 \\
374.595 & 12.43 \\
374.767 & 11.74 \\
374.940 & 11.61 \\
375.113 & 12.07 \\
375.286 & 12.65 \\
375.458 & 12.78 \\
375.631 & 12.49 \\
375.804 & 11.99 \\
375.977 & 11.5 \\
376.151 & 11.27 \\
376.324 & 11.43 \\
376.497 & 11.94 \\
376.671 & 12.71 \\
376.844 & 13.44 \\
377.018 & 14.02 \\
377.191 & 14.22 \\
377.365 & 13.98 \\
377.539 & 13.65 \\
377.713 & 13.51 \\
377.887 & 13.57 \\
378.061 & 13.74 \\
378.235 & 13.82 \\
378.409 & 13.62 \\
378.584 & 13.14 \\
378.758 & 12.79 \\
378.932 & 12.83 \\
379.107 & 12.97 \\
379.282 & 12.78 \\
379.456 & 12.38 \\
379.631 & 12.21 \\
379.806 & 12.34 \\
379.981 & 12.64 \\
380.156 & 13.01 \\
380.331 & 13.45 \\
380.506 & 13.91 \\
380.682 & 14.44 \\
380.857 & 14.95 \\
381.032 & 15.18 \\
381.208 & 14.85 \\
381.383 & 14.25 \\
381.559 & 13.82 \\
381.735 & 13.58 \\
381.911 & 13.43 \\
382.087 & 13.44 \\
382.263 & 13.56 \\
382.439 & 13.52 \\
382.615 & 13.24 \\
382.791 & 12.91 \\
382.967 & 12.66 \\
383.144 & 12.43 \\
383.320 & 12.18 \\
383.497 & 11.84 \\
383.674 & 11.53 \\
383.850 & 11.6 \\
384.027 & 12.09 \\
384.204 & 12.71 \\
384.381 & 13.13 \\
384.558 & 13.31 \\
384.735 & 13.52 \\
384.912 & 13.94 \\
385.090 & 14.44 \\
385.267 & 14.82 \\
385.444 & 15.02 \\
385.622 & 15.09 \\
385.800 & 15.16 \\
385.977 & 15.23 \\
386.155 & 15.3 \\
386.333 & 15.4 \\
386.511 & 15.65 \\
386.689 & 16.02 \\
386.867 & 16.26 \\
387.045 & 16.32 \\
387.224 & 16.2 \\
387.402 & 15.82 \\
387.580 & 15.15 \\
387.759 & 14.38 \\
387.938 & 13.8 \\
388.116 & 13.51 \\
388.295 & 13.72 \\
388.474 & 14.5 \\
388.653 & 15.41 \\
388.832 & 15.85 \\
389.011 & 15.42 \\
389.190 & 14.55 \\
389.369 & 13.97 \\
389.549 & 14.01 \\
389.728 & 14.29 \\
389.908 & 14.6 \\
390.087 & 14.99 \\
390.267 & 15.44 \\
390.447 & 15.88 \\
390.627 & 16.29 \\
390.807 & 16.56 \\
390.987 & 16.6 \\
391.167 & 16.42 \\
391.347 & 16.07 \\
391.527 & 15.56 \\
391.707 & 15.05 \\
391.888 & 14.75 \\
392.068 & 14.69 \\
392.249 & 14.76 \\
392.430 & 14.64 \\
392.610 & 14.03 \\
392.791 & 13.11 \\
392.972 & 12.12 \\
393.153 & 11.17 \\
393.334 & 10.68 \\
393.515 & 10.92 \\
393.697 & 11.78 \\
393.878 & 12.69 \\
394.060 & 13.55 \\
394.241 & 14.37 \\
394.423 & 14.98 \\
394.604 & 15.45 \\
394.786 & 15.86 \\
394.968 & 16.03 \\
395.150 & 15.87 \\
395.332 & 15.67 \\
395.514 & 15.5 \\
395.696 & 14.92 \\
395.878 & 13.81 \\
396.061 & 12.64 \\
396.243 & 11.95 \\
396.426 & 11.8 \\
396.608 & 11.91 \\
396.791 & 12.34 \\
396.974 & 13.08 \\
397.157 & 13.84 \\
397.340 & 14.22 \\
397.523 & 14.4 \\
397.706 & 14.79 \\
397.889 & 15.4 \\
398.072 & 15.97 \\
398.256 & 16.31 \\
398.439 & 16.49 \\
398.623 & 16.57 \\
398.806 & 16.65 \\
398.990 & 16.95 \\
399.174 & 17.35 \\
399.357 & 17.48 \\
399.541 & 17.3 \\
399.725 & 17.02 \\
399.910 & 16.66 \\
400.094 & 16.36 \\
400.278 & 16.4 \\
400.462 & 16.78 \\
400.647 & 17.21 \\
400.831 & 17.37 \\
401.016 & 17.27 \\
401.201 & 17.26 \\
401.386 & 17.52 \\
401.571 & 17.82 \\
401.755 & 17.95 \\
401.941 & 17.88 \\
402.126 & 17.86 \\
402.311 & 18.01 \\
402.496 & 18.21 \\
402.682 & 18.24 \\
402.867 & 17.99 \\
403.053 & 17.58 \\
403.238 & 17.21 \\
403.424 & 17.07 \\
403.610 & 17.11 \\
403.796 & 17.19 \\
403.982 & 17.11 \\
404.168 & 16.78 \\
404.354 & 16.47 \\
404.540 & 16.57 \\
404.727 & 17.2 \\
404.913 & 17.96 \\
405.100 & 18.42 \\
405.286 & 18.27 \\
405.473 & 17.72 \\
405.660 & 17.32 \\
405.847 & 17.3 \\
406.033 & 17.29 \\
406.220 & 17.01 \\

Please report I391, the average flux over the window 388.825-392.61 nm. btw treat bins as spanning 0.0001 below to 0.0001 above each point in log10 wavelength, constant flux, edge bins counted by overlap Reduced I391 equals 15.2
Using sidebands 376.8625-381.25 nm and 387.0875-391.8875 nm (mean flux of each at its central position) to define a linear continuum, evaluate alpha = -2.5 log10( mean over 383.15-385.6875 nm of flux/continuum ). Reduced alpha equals 0.09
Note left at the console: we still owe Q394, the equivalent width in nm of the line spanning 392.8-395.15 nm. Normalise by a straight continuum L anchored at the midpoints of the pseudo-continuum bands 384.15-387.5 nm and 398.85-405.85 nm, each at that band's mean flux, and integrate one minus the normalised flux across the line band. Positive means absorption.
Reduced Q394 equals 0.40 nm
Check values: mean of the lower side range 14.9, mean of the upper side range 17.4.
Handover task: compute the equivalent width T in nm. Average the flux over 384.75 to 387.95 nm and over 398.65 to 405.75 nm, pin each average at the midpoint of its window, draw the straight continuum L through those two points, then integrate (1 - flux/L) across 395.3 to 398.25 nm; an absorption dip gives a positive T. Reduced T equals 0.48 nm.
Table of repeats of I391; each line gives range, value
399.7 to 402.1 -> 17.2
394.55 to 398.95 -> 14.7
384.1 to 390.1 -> 14.7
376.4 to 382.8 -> 13.5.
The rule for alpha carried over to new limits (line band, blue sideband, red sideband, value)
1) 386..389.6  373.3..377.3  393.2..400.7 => -0.08 mag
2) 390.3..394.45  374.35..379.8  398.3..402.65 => 0.11 mag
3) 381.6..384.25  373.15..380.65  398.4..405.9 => 0.12 mag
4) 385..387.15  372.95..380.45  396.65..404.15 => -0.03 mag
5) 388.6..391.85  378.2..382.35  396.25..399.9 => -0.07 mag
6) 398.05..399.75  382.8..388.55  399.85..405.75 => -0.01 mag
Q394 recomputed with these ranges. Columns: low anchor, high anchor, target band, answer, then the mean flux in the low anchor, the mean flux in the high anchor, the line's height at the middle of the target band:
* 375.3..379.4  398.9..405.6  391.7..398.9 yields 0.91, 13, 17.4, 16.1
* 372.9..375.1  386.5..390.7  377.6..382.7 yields 0.80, 16.7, 15.1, 16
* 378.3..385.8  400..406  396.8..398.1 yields 0.16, 13.3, 17.4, 16.3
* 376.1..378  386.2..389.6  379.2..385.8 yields 0.33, 13.1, 15.1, 14.1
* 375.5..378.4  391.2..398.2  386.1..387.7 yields -0.26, 13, 14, 13.5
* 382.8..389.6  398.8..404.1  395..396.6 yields 0.22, 14.3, 17.3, 16.2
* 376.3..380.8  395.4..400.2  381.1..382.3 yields -0.03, 13.2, 15.1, 13.5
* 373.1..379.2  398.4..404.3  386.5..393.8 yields 0.43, 13.5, 17.3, 15.6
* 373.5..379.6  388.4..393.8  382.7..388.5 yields -0.10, 12.9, 14.5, 13.9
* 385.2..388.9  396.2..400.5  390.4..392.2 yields -0.06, 15.2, 15.4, 15.2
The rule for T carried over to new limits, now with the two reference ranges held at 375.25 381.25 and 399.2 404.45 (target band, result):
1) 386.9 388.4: -0.011 nm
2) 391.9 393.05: 0.124 nm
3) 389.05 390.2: 0.053 nm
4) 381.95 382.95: 0.043 nm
